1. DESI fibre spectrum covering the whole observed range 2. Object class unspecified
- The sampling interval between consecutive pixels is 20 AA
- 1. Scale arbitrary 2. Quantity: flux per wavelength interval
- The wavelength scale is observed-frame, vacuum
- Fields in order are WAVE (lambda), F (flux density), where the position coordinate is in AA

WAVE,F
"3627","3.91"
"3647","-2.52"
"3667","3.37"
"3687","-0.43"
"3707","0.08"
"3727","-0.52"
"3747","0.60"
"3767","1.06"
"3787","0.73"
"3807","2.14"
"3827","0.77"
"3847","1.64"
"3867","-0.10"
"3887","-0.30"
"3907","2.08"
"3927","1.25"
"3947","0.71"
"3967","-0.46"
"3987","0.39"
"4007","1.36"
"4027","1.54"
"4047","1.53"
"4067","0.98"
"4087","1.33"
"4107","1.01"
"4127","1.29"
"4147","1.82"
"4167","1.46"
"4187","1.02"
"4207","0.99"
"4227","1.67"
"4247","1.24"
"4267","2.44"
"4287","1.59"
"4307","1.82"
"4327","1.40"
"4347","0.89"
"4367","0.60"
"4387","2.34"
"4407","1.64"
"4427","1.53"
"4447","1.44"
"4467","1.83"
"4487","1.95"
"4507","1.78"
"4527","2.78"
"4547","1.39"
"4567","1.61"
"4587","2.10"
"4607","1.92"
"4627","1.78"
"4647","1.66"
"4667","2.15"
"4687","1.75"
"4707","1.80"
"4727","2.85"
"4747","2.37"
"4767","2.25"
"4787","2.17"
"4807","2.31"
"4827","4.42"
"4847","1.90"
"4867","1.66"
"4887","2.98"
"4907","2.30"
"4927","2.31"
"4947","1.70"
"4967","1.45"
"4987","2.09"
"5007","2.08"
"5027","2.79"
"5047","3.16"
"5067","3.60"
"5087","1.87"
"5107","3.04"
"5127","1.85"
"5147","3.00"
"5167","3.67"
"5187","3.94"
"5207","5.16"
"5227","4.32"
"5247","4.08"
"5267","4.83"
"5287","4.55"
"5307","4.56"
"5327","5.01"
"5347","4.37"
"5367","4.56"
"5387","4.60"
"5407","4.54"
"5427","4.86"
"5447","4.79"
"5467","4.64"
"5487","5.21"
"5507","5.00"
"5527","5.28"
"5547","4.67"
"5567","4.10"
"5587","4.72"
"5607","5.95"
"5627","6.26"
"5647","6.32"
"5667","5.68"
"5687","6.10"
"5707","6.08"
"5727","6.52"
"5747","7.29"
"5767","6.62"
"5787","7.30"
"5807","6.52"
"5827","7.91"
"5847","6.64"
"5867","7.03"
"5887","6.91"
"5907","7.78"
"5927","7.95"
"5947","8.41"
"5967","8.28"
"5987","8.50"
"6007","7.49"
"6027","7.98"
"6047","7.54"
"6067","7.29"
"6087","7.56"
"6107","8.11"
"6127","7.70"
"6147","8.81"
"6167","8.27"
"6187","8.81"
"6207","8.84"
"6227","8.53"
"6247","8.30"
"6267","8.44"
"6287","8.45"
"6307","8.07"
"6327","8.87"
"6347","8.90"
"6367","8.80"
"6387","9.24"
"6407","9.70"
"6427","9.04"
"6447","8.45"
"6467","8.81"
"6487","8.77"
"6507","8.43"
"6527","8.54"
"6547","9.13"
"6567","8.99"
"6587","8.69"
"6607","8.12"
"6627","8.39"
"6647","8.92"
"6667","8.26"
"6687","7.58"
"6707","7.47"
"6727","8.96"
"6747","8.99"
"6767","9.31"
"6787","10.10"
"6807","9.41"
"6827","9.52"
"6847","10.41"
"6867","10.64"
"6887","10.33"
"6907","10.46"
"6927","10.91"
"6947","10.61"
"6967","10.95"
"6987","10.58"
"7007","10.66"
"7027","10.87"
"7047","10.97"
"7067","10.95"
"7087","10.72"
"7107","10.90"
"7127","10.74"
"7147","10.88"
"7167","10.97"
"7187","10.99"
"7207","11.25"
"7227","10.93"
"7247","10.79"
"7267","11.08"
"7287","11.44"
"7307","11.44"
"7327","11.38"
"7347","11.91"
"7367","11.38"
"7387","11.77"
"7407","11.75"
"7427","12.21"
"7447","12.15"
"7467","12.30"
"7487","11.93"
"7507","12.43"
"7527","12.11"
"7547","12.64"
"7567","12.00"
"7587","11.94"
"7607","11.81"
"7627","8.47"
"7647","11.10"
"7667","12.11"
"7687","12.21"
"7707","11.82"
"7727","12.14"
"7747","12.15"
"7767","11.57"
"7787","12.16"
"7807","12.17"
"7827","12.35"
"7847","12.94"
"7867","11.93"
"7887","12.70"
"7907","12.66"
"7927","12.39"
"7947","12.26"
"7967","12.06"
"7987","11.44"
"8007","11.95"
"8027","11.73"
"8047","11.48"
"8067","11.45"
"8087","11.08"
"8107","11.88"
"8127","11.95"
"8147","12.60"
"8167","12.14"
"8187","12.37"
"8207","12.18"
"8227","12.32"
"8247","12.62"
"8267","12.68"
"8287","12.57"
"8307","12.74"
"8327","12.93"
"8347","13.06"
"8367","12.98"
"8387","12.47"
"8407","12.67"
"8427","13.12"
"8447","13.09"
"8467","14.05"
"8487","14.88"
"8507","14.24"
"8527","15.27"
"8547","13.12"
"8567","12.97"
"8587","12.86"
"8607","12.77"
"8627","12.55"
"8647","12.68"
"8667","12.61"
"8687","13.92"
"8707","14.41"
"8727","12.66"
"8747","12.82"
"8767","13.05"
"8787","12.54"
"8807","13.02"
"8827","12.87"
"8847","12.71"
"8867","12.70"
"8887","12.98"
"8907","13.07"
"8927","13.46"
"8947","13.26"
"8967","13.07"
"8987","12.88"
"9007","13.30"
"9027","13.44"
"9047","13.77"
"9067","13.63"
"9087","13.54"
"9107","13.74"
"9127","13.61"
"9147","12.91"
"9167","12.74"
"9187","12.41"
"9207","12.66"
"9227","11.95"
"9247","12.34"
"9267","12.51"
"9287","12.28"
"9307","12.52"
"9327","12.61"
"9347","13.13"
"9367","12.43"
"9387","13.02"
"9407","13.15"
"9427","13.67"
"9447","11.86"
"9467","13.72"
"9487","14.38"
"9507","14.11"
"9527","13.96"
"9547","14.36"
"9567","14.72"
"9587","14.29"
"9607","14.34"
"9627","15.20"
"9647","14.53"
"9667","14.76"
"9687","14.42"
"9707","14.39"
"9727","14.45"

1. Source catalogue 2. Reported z 0.29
